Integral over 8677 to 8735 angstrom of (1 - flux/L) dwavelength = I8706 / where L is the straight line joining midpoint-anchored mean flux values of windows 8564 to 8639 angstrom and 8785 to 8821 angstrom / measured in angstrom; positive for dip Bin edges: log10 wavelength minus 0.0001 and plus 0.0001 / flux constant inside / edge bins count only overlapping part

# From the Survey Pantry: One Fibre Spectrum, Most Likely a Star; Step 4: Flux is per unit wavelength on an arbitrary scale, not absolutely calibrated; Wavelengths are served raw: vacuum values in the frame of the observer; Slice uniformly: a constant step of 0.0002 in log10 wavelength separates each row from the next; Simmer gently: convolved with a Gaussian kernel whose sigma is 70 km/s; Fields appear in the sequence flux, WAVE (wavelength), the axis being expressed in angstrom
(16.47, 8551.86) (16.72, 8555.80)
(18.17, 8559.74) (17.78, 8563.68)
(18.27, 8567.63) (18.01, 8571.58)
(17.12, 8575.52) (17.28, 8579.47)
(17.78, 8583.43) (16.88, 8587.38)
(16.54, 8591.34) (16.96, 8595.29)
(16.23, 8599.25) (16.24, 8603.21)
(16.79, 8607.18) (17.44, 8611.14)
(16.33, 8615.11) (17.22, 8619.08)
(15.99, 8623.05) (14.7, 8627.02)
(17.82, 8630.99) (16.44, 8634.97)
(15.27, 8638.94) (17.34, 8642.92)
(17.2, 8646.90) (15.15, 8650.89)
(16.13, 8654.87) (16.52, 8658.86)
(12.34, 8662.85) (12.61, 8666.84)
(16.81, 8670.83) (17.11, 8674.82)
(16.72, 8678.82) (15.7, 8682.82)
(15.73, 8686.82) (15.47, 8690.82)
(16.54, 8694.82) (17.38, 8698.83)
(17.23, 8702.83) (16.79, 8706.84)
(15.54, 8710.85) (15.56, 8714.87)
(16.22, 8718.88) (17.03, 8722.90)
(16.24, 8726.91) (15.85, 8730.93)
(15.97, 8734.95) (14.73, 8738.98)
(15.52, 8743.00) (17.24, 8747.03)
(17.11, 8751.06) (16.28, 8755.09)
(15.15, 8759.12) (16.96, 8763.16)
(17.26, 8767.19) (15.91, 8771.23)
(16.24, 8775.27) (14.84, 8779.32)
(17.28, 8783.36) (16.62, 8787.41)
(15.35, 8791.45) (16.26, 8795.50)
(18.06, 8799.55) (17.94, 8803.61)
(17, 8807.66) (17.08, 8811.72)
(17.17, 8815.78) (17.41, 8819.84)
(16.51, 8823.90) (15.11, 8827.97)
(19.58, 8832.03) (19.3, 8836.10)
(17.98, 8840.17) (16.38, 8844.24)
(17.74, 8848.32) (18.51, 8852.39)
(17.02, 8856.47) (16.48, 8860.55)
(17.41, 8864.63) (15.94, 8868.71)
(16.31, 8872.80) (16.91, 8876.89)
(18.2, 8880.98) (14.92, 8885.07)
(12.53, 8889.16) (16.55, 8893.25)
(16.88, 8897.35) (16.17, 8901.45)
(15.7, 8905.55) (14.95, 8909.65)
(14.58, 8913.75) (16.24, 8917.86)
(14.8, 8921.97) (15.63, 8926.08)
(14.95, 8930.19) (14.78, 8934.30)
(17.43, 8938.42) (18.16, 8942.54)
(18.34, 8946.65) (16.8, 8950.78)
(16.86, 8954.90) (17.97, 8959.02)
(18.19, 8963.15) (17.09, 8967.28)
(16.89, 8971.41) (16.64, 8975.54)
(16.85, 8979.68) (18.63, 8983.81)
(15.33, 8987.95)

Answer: 2.2 angstrom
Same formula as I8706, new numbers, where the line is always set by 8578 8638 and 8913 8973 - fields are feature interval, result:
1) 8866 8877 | 0.2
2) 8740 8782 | 1.1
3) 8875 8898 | 1.0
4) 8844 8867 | -0.9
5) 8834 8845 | -0.9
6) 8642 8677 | 2.2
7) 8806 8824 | -0.5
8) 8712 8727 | 0.4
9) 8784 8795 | 0.3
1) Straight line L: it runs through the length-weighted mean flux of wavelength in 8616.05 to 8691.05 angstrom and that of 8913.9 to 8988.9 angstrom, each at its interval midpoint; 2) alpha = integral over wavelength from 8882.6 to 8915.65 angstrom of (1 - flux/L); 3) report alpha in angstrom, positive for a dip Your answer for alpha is 2.5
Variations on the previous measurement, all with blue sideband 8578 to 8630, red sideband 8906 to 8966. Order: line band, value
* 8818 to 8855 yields -2.5 angstrom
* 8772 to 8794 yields 0.6 angstrom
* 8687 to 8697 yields 0.4 angstrom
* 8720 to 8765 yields 1.0 angstrom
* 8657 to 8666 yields 1.3 angstrom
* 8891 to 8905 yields 0.0 angstrom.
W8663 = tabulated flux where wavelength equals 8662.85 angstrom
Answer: 12.34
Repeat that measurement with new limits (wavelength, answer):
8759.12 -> 15.15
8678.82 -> 16.72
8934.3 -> 14.78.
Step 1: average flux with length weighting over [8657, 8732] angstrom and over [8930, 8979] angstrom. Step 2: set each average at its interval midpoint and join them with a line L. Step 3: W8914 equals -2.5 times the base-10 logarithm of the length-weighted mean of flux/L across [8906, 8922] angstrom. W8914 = 0.11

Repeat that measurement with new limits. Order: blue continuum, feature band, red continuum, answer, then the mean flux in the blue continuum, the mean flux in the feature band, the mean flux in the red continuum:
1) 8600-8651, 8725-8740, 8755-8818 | 0.05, 16.5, 15.8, 16.6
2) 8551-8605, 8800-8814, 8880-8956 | -0.07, 17.2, 17.4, 16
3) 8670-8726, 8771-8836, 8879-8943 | -0.05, 16.4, 16.9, 15.7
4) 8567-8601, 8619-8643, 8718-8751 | 0.04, 17.2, 16.3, 16.2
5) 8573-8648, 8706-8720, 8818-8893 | 0.06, 16.7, 15.9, 16.9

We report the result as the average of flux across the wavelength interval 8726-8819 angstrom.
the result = 16.5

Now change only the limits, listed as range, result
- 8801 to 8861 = 17.4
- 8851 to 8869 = 17.1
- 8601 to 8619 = 16.7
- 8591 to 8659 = 16.5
